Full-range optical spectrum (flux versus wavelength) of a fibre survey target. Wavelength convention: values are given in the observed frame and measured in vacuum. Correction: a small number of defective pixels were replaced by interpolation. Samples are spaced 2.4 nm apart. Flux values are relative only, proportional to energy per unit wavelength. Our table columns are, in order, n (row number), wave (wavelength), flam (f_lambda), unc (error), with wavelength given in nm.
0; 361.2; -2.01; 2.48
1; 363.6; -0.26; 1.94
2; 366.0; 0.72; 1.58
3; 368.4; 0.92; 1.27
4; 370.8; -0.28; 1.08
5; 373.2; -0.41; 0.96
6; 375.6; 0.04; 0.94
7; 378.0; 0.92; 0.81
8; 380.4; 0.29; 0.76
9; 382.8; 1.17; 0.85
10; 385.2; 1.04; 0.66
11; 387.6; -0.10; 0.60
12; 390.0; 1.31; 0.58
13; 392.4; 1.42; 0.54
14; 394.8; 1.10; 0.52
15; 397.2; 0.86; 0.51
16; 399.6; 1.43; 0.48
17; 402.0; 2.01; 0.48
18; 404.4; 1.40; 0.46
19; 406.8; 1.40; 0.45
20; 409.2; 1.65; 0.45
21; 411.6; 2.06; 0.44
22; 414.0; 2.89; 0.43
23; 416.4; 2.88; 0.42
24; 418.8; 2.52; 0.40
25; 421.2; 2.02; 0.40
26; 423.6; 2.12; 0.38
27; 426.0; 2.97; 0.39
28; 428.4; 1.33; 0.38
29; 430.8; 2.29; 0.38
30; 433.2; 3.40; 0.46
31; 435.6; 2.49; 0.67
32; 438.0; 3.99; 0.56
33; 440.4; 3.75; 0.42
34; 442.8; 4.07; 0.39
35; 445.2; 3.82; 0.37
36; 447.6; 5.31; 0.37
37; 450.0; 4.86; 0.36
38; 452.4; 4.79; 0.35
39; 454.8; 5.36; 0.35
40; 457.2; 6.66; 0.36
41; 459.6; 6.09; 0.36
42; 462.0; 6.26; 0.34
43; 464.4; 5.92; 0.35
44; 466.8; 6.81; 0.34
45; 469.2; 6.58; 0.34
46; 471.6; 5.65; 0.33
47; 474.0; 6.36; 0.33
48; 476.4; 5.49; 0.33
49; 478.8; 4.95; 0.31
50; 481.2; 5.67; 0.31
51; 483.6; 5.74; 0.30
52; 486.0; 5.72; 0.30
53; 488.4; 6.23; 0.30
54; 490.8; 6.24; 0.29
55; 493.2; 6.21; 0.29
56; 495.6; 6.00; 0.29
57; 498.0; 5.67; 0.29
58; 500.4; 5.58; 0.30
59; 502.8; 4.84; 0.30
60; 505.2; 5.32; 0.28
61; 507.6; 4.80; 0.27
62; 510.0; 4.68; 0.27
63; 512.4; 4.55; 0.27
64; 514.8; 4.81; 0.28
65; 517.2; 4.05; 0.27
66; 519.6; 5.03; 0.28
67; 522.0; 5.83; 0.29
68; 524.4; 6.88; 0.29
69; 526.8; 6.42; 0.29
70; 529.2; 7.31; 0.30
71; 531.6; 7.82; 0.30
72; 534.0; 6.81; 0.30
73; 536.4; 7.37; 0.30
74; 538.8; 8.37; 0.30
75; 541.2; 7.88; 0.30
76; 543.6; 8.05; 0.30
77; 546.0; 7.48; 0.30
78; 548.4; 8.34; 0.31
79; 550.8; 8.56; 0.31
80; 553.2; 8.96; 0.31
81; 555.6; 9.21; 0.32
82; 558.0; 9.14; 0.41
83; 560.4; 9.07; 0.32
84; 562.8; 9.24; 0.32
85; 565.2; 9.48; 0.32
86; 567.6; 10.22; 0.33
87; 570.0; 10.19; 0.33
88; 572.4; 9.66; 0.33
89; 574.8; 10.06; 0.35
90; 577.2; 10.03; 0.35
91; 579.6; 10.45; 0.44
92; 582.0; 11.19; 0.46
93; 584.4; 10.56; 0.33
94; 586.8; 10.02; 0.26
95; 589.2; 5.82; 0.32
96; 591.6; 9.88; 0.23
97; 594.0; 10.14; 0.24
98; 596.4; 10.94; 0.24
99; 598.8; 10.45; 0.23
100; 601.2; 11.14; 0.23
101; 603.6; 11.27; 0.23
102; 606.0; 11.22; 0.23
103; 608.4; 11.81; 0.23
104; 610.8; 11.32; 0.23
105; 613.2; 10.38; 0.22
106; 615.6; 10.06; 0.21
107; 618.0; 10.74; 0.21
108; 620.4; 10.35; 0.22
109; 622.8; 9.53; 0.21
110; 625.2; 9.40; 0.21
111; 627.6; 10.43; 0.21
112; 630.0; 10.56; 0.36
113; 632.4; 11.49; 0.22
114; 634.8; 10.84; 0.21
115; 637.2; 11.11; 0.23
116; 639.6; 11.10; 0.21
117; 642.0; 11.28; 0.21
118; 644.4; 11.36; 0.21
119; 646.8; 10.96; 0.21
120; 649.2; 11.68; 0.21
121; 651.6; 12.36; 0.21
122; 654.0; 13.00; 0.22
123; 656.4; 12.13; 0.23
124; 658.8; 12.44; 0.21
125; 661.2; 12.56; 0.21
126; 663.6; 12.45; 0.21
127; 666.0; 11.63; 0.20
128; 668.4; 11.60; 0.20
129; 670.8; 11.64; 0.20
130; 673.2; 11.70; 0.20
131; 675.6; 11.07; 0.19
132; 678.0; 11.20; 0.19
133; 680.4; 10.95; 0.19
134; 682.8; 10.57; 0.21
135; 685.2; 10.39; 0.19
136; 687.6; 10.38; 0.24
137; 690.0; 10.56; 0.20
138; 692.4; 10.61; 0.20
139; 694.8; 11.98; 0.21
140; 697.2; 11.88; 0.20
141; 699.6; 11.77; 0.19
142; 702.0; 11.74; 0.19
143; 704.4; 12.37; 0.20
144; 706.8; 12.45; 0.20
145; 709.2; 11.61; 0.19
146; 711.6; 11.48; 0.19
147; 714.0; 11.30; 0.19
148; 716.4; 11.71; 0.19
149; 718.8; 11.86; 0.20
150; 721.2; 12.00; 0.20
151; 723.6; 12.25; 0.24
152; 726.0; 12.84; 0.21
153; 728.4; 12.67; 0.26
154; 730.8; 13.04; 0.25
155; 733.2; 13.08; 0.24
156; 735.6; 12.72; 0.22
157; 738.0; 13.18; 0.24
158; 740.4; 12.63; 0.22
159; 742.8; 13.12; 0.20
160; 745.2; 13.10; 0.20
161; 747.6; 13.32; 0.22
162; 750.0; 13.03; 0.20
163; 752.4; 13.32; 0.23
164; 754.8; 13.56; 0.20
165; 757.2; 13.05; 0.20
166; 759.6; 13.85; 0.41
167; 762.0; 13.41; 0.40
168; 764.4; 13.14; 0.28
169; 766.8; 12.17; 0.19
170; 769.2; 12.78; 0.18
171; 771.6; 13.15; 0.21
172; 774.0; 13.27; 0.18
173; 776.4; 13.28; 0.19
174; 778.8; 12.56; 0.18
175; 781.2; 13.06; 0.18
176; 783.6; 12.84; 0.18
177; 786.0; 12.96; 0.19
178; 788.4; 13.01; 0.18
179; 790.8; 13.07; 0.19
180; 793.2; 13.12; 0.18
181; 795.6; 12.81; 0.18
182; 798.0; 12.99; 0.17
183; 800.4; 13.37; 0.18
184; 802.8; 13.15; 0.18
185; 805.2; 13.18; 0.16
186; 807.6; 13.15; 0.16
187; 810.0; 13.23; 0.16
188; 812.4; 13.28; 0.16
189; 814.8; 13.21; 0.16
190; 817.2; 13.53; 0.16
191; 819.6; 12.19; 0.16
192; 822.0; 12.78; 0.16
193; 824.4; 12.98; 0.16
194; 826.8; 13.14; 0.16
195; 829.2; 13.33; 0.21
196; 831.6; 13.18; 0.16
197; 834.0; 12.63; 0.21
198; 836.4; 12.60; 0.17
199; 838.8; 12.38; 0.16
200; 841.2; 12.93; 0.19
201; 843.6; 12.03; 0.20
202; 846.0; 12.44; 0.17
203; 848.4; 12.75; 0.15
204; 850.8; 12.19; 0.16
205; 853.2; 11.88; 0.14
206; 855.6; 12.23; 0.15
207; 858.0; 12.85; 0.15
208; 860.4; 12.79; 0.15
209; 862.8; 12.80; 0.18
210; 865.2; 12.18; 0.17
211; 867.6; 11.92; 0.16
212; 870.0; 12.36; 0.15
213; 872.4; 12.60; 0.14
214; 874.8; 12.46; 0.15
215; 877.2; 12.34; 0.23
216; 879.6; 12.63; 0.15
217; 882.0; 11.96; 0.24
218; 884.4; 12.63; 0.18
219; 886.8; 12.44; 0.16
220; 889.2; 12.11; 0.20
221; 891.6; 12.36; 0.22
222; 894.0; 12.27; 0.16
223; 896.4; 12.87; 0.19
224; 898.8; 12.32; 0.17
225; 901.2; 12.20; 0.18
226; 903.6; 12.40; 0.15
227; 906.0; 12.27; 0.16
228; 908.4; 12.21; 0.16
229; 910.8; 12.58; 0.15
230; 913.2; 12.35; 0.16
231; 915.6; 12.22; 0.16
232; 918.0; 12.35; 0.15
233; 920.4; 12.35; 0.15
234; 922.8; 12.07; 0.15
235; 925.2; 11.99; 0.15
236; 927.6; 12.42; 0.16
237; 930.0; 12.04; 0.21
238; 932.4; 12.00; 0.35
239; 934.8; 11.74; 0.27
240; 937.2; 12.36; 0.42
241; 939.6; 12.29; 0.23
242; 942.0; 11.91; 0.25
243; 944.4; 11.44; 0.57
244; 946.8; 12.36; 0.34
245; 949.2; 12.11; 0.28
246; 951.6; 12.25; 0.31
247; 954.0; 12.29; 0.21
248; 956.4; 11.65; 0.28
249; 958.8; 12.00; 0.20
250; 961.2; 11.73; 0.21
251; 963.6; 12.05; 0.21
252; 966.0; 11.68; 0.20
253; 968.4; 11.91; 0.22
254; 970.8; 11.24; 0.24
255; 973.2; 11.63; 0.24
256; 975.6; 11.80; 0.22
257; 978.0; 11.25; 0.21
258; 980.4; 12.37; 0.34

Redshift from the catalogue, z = 0.00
